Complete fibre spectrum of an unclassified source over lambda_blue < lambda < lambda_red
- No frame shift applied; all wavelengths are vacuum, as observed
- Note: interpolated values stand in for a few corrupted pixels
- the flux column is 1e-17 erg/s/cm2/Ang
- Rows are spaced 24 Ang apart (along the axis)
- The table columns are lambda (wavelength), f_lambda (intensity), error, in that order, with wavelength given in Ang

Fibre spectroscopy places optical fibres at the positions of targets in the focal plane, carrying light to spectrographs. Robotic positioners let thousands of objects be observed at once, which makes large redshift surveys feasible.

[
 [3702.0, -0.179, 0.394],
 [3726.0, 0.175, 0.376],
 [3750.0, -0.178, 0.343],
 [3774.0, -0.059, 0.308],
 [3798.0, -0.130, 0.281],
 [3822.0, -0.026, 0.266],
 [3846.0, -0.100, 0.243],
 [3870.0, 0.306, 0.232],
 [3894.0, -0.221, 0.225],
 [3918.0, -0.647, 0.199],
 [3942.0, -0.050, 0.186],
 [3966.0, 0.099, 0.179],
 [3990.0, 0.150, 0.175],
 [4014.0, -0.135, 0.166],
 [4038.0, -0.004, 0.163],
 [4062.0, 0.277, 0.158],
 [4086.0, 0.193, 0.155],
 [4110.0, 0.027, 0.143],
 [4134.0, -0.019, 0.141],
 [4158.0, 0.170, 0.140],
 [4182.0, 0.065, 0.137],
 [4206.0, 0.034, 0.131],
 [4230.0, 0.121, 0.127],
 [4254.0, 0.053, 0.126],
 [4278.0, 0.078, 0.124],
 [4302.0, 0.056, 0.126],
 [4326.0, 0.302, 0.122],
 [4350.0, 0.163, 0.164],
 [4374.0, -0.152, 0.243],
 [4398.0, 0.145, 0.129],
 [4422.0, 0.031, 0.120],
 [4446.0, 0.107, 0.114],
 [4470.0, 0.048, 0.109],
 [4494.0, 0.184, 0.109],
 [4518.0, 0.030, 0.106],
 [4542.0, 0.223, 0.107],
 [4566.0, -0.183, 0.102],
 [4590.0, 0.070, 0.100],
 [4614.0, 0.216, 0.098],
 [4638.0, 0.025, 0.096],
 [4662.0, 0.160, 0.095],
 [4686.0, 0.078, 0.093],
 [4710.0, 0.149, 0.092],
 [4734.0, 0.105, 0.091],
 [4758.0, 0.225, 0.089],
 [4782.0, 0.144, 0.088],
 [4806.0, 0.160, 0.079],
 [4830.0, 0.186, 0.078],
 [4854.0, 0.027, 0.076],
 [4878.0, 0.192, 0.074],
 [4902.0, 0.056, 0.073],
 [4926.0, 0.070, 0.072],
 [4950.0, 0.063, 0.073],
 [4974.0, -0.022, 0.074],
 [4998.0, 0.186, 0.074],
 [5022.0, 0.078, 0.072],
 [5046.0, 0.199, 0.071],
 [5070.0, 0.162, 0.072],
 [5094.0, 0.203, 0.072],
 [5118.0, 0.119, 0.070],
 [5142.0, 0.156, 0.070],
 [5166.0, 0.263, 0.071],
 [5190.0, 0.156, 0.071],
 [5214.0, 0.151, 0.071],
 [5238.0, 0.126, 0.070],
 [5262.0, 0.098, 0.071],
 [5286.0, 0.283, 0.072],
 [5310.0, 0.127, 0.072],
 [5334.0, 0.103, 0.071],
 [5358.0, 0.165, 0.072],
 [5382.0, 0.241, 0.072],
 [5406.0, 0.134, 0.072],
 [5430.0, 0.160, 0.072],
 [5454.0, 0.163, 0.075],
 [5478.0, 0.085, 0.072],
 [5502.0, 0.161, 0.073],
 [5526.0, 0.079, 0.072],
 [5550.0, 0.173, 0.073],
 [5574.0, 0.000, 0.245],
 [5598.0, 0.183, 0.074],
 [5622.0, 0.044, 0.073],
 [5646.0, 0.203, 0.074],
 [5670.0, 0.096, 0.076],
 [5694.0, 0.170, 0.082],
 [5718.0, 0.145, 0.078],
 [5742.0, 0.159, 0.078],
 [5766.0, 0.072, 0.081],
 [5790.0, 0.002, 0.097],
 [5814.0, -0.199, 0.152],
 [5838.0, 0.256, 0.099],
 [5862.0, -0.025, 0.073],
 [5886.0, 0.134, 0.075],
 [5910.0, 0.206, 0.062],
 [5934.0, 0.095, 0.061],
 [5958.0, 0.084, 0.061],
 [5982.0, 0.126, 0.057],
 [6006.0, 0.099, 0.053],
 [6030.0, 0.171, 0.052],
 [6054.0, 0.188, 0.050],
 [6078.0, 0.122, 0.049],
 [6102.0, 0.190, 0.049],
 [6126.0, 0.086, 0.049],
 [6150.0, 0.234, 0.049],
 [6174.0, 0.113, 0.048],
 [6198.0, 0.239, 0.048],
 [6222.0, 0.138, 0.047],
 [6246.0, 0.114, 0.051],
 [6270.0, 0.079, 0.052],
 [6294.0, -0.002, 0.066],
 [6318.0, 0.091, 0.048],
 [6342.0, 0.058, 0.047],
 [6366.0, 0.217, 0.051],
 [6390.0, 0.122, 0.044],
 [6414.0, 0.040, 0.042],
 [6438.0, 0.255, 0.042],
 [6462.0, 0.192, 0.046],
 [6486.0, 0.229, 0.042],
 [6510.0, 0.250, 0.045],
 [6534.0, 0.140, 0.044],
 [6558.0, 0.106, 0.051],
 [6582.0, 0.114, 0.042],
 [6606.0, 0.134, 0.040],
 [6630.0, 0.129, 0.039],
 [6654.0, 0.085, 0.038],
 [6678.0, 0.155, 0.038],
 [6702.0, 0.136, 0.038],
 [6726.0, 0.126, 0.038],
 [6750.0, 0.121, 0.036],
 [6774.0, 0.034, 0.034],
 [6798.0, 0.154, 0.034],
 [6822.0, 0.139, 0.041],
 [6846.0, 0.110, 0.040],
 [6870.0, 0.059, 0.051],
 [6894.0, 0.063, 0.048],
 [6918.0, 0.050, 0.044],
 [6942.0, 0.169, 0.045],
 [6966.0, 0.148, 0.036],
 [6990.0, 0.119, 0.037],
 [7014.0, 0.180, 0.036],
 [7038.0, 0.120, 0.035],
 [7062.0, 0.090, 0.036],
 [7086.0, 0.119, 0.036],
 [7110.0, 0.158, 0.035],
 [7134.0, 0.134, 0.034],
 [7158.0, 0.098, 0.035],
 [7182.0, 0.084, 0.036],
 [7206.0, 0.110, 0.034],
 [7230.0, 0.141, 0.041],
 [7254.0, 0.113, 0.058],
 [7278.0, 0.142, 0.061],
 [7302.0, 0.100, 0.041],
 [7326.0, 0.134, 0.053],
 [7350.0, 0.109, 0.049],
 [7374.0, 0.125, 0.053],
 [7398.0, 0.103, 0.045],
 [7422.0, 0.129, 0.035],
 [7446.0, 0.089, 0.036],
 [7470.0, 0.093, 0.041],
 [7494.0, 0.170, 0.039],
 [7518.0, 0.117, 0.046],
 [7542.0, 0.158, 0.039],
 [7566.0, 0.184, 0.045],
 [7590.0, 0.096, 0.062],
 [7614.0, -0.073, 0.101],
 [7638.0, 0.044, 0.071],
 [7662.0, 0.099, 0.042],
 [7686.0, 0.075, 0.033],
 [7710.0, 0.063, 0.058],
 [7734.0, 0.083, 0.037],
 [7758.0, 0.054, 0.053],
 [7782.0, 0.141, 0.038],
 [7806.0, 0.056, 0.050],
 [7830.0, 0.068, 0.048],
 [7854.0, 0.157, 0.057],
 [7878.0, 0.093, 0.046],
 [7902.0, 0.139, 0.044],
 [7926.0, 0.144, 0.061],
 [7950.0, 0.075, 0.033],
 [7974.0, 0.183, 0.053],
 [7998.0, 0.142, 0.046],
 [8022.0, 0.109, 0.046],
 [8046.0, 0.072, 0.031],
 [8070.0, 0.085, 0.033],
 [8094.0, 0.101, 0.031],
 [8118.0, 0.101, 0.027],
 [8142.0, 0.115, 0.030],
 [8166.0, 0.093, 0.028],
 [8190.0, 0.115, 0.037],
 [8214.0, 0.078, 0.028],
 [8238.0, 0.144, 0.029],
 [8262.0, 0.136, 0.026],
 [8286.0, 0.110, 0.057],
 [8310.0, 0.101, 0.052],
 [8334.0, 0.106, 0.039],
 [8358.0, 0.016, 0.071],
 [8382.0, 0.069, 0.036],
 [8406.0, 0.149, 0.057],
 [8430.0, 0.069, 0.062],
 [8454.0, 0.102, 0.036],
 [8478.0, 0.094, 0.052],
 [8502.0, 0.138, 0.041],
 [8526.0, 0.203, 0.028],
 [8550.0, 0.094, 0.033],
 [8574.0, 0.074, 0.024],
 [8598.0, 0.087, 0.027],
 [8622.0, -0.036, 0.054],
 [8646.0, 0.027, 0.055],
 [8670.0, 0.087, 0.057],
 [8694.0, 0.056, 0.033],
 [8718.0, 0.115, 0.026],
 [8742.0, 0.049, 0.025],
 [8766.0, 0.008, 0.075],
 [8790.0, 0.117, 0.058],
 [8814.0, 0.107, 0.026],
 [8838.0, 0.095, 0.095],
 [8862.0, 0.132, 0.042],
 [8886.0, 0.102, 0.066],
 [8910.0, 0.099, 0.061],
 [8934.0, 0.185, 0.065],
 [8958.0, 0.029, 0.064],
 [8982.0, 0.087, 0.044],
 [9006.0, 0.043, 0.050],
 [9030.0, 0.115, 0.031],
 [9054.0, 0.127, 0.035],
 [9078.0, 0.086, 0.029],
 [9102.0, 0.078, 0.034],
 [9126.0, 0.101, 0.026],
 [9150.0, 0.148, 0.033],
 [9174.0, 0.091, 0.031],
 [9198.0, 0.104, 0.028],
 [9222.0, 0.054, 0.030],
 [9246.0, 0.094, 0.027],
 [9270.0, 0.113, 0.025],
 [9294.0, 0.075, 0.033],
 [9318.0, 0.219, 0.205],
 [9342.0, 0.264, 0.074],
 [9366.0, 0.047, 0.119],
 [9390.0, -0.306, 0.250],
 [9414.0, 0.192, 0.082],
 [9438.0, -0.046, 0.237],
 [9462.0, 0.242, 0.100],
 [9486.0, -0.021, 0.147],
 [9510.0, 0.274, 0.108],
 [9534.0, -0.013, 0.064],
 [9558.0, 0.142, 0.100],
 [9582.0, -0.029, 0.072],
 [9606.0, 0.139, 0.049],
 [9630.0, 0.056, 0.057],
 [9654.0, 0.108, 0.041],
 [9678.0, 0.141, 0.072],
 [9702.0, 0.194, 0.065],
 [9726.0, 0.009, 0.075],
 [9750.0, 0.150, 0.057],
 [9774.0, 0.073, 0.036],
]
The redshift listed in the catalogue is 0.298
